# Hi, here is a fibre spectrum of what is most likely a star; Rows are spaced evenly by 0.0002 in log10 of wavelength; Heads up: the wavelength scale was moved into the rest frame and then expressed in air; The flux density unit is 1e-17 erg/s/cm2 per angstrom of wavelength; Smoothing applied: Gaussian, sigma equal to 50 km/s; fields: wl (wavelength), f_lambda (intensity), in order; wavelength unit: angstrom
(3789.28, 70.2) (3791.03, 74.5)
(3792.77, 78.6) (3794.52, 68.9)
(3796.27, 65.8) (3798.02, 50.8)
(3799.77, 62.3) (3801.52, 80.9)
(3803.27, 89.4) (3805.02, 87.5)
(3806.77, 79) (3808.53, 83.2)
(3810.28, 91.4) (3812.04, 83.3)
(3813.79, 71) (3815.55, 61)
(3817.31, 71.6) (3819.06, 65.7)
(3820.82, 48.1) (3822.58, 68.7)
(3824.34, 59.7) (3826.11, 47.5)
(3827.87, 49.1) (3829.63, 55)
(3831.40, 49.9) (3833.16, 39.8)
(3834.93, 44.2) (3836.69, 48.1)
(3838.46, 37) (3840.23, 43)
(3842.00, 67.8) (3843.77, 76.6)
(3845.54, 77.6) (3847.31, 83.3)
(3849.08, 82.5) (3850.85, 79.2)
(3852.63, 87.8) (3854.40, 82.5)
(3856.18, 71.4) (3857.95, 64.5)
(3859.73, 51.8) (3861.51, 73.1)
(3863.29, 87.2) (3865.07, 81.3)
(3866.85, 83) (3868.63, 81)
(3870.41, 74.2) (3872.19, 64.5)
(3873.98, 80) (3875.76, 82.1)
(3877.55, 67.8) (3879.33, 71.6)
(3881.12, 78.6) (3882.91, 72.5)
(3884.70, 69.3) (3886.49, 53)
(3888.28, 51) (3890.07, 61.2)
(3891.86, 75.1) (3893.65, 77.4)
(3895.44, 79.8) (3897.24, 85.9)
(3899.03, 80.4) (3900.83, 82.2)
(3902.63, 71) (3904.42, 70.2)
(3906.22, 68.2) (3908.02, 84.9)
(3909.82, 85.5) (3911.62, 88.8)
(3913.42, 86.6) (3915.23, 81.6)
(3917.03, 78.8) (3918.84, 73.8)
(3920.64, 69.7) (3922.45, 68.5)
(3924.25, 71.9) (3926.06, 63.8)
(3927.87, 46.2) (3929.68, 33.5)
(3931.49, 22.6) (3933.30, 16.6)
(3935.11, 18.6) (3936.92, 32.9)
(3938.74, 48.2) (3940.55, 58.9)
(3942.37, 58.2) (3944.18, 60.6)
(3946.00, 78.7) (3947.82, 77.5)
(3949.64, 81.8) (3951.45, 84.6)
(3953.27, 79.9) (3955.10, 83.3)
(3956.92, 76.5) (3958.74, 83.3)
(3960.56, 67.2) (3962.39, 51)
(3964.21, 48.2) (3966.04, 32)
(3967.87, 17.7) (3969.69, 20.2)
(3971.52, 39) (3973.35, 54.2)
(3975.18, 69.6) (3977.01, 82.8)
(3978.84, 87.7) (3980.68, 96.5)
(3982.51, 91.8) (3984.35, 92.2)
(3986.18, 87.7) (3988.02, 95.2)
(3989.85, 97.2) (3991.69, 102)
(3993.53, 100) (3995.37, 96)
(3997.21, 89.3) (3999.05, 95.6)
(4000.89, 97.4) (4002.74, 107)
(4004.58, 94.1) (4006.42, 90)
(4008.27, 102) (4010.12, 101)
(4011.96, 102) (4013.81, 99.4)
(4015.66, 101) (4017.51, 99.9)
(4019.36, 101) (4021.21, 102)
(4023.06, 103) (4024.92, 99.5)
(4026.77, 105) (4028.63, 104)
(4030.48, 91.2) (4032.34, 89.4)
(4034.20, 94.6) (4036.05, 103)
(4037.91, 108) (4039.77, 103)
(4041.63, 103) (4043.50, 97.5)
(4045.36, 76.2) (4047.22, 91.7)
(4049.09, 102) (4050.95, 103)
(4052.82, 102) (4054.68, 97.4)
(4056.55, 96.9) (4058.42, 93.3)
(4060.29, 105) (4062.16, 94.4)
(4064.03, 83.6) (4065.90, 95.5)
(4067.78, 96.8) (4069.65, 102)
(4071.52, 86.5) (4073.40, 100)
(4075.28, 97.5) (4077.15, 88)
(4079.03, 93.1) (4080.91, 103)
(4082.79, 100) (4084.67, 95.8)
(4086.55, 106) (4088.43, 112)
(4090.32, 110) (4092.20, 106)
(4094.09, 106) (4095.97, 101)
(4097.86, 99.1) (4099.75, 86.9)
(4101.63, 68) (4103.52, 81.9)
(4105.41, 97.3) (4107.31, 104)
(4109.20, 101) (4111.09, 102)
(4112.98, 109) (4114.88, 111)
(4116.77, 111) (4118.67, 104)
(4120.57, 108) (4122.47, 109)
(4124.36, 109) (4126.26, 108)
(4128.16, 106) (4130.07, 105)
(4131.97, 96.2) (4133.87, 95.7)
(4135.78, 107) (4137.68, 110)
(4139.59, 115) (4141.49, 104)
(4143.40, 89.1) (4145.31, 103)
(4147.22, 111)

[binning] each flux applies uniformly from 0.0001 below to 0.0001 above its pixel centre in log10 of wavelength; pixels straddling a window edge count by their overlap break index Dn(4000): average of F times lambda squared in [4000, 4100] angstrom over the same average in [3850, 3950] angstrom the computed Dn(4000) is 1.56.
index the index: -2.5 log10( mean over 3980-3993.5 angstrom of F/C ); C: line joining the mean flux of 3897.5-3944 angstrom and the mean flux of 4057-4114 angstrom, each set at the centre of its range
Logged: -0.23 mag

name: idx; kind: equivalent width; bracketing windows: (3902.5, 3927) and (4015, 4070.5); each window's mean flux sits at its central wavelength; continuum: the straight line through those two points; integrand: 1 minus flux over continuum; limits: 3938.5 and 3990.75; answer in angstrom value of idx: 9.6 angstrom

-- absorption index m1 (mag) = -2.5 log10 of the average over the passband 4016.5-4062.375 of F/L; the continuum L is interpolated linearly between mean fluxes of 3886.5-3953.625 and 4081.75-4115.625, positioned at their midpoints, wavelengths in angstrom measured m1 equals -0.12 mag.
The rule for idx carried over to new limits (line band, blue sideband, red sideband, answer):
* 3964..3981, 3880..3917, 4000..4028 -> 7.06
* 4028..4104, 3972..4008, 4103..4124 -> 1.36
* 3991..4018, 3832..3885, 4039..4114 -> -3.06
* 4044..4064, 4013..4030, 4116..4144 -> 1.35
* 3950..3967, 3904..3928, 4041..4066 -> 2.86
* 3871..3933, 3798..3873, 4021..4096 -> 5.82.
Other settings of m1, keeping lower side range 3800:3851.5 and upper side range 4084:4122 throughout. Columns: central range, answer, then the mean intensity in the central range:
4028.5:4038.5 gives -0.06 mag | 97.7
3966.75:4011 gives 0.05 mag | 83.4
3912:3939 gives 0.38 mag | 55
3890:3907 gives -0.01 mag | 75.9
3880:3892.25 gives 0.13 mag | 65.5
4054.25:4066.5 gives 0.01 mag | 95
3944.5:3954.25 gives 0.03 mag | 79.3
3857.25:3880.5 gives -0.04 mag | 74.1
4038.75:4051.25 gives -0.03 mag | 96.4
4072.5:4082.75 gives 0.01 mag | 96.6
